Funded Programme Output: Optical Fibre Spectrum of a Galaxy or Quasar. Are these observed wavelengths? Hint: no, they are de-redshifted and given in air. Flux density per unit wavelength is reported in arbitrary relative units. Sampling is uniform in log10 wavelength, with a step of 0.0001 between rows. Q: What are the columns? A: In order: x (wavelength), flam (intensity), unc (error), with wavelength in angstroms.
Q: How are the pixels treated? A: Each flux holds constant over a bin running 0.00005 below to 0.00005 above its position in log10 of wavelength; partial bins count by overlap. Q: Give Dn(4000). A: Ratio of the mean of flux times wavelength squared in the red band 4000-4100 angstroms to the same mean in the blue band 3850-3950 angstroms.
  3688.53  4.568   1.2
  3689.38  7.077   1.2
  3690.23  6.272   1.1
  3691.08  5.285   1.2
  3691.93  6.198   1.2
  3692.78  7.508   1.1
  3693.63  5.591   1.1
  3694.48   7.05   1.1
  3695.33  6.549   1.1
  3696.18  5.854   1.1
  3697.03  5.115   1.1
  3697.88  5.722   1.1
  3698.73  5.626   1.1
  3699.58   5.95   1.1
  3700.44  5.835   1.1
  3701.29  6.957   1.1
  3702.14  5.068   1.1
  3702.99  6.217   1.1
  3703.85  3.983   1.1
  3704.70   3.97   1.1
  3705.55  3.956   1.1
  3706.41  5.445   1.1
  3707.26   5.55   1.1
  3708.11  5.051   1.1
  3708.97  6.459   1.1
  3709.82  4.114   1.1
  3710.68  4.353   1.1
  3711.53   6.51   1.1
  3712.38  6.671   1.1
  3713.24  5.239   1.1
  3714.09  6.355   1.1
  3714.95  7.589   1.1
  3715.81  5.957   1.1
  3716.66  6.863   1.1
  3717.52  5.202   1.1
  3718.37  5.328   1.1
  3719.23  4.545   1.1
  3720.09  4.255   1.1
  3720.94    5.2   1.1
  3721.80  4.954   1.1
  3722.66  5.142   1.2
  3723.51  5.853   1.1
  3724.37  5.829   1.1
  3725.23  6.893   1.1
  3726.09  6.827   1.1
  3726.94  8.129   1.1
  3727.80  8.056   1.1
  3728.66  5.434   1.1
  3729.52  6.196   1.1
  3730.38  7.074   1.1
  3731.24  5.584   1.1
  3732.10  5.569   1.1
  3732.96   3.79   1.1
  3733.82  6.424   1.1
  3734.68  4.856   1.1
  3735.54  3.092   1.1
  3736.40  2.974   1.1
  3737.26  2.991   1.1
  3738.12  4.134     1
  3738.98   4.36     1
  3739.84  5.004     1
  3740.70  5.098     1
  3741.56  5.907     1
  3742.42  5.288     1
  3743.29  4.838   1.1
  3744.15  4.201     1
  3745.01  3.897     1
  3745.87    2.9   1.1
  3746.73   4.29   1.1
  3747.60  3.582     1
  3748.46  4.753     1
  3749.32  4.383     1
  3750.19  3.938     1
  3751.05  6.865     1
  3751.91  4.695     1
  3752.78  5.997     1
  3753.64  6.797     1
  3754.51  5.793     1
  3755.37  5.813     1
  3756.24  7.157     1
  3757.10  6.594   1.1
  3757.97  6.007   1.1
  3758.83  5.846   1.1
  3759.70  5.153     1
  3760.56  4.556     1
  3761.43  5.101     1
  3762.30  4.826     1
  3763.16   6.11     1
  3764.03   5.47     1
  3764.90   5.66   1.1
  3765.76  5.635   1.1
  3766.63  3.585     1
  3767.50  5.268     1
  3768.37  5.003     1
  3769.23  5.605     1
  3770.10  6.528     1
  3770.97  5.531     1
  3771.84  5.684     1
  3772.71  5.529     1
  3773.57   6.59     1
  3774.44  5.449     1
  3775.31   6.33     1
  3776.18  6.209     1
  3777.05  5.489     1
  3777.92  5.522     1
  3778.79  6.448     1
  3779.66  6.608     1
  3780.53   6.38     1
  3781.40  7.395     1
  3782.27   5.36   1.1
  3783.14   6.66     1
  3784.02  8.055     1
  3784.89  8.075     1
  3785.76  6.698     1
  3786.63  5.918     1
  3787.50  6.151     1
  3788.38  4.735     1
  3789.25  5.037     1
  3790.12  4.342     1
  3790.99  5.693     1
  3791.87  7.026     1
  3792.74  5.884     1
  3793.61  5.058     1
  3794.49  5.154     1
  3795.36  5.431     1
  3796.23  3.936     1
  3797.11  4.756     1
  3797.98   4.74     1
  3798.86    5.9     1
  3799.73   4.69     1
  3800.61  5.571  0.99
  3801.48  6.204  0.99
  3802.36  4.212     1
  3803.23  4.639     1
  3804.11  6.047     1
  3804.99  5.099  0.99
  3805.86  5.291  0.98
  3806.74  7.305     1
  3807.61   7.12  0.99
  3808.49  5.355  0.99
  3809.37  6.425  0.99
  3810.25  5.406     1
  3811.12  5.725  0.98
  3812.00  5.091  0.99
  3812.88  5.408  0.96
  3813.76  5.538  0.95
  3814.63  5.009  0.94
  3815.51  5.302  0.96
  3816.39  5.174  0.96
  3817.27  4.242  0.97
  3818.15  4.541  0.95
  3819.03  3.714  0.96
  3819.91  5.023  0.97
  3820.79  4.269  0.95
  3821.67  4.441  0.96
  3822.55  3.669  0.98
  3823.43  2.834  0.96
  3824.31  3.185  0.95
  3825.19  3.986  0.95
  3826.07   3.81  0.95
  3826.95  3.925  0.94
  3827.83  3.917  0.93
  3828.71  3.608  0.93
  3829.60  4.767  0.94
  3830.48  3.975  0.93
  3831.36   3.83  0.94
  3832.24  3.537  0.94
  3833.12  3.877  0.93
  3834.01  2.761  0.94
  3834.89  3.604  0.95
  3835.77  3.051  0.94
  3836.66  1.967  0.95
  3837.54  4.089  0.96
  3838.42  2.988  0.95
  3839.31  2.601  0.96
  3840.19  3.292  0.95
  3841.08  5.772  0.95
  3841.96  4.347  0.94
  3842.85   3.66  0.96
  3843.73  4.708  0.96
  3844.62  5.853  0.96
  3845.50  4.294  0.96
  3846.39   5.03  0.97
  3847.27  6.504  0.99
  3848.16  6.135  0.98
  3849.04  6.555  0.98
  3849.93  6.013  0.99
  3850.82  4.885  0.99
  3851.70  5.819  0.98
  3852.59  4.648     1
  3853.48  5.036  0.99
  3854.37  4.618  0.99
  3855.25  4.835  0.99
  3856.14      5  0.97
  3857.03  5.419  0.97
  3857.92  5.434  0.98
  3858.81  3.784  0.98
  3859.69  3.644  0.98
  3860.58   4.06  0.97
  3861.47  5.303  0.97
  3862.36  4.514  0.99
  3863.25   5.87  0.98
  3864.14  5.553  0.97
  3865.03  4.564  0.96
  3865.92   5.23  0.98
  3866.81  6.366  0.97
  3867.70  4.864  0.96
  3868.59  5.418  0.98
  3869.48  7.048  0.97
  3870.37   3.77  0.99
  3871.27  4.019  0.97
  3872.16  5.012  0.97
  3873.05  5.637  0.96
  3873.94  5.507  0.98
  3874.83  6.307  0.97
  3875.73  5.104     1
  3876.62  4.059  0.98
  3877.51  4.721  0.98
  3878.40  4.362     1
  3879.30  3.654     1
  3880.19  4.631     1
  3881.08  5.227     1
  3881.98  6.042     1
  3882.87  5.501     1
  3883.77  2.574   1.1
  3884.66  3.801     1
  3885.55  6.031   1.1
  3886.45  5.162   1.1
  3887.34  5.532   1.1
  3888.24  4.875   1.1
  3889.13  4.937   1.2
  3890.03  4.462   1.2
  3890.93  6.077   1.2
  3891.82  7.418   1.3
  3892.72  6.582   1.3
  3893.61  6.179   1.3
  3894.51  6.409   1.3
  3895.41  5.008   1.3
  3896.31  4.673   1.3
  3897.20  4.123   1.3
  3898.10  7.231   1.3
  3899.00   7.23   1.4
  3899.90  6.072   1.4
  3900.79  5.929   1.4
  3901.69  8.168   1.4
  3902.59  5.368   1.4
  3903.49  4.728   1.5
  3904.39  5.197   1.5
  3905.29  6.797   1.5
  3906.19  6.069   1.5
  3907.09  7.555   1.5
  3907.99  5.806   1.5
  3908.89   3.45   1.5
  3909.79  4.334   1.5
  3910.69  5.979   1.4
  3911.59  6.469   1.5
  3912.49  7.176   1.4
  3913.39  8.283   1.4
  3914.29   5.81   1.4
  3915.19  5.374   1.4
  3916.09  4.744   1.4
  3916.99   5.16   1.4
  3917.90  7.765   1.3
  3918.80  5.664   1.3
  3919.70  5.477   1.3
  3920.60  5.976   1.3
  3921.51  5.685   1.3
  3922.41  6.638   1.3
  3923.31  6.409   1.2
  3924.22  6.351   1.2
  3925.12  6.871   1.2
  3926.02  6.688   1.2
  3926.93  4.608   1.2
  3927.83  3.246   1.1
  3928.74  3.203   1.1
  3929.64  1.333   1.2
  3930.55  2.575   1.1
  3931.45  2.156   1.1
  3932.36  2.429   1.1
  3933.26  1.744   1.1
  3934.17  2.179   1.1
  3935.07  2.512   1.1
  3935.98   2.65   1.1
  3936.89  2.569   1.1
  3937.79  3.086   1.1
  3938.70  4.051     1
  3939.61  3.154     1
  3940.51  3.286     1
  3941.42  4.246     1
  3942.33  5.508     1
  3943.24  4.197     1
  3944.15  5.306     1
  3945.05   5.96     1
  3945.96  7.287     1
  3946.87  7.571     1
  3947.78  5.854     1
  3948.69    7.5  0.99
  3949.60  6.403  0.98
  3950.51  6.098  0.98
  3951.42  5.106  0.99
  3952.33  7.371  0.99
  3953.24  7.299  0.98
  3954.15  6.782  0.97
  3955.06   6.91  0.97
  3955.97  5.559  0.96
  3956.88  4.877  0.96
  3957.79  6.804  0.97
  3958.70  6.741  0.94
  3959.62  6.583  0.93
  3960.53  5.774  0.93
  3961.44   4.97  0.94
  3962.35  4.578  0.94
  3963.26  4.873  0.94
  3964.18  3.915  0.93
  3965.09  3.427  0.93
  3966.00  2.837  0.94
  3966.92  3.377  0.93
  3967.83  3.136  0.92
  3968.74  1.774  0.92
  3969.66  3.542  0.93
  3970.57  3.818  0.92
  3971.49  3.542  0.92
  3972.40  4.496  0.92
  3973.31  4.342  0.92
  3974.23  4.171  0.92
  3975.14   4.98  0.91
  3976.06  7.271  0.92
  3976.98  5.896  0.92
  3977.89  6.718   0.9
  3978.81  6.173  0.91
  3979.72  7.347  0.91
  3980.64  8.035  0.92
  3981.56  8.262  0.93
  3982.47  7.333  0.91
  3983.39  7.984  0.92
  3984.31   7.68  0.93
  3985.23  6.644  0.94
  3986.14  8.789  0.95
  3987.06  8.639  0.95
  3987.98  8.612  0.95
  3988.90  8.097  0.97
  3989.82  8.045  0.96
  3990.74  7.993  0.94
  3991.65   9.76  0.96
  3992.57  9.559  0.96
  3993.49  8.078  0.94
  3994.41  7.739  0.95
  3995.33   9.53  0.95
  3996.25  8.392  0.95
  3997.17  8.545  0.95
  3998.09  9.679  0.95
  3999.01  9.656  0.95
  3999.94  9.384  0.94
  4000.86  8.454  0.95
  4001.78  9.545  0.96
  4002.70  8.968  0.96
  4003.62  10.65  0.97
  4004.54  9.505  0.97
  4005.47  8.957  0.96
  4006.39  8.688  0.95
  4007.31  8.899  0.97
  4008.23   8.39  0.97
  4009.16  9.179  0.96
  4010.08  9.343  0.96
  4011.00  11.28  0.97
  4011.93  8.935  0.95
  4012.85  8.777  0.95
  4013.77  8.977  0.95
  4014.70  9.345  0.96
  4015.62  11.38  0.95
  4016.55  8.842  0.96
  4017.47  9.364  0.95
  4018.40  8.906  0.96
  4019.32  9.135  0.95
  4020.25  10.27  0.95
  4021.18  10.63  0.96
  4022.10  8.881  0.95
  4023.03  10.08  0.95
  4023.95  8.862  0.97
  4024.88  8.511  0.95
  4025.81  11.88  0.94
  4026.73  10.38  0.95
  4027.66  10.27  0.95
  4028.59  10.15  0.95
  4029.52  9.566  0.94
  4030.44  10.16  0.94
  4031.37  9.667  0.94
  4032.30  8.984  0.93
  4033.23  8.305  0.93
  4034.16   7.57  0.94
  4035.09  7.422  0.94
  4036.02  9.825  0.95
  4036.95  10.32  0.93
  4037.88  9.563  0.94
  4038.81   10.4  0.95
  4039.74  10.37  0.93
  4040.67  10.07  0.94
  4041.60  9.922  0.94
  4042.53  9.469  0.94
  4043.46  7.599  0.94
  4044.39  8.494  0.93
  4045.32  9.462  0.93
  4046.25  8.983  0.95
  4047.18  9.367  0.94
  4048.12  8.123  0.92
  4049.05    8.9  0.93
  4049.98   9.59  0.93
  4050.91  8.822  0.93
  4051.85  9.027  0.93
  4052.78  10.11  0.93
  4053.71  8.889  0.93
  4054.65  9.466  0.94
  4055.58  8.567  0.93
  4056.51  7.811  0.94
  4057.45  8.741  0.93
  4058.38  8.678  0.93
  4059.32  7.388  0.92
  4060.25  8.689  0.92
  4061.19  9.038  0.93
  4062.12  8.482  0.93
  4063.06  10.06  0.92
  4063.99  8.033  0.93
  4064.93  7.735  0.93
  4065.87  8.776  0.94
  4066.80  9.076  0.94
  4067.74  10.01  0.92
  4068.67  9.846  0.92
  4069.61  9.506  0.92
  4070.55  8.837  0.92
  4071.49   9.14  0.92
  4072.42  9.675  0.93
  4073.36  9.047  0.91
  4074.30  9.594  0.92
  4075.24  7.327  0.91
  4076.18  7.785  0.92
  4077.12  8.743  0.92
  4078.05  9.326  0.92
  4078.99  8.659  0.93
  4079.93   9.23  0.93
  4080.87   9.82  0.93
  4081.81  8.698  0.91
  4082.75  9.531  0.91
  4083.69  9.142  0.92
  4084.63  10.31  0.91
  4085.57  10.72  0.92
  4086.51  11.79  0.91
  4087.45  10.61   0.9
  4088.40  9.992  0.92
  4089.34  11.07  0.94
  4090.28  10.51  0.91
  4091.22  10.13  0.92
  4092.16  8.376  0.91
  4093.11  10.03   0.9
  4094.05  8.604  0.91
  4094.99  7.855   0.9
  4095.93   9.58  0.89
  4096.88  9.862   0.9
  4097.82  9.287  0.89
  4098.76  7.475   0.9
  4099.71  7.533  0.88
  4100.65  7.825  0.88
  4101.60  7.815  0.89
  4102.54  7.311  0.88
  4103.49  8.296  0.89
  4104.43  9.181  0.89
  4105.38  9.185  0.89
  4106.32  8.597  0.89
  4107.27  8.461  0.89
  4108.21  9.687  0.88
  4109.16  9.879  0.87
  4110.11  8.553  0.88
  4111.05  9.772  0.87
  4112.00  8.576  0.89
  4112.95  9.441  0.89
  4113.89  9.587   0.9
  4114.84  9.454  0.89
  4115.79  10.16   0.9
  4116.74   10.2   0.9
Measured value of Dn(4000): 1.9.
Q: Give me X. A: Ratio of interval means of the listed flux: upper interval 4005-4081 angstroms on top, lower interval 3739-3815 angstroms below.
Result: 1.66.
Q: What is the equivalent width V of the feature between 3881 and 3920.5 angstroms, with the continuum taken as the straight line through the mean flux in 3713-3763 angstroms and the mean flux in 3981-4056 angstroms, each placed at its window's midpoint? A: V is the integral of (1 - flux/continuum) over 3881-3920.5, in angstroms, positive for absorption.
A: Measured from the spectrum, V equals 9.5 angstroms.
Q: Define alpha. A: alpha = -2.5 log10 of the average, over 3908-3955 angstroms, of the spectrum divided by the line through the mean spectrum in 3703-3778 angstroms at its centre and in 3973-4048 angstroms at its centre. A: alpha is 0.47 mag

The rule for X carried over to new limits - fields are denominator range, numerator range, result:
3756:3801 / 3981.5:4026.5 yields 1.58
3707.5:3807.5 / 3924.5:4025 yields 1.20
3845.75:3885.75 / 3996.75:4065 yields 1.83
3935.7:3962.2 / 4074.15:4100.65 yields 1.69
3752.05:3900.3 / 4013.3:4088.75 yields 1.79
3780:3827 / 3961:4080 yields 1.57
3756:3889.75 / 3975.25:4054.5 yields 1.76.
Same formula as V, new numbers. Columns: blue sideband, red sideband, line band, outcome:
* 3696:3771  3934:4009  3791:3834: 6.44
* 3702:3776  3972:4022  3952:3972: 7.70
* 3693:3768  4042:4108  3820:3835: 6.13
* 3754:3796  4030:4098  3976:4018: -1.06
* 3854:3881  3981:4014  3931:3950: 7.71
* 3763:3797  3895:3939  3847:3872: 1.03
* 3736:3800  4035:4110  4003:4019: -1.91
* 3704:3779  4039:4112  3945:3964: 3.78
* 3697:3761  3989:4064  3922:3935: 6.48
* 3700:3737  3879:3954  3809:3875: 8.78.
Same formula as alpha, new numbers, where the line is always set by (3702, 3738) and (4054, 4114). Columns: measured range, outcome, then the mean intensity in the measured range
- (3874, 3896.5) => 0.34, 5.18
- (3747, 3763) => 0.07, 5.44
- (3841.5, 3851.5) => 0.26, 5.29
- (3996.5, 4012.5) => -0.12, 9.28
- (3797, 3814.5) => 0.14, 5.53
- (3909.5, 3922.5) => 0.22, 6.04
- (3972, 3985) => 0.23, 6.49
